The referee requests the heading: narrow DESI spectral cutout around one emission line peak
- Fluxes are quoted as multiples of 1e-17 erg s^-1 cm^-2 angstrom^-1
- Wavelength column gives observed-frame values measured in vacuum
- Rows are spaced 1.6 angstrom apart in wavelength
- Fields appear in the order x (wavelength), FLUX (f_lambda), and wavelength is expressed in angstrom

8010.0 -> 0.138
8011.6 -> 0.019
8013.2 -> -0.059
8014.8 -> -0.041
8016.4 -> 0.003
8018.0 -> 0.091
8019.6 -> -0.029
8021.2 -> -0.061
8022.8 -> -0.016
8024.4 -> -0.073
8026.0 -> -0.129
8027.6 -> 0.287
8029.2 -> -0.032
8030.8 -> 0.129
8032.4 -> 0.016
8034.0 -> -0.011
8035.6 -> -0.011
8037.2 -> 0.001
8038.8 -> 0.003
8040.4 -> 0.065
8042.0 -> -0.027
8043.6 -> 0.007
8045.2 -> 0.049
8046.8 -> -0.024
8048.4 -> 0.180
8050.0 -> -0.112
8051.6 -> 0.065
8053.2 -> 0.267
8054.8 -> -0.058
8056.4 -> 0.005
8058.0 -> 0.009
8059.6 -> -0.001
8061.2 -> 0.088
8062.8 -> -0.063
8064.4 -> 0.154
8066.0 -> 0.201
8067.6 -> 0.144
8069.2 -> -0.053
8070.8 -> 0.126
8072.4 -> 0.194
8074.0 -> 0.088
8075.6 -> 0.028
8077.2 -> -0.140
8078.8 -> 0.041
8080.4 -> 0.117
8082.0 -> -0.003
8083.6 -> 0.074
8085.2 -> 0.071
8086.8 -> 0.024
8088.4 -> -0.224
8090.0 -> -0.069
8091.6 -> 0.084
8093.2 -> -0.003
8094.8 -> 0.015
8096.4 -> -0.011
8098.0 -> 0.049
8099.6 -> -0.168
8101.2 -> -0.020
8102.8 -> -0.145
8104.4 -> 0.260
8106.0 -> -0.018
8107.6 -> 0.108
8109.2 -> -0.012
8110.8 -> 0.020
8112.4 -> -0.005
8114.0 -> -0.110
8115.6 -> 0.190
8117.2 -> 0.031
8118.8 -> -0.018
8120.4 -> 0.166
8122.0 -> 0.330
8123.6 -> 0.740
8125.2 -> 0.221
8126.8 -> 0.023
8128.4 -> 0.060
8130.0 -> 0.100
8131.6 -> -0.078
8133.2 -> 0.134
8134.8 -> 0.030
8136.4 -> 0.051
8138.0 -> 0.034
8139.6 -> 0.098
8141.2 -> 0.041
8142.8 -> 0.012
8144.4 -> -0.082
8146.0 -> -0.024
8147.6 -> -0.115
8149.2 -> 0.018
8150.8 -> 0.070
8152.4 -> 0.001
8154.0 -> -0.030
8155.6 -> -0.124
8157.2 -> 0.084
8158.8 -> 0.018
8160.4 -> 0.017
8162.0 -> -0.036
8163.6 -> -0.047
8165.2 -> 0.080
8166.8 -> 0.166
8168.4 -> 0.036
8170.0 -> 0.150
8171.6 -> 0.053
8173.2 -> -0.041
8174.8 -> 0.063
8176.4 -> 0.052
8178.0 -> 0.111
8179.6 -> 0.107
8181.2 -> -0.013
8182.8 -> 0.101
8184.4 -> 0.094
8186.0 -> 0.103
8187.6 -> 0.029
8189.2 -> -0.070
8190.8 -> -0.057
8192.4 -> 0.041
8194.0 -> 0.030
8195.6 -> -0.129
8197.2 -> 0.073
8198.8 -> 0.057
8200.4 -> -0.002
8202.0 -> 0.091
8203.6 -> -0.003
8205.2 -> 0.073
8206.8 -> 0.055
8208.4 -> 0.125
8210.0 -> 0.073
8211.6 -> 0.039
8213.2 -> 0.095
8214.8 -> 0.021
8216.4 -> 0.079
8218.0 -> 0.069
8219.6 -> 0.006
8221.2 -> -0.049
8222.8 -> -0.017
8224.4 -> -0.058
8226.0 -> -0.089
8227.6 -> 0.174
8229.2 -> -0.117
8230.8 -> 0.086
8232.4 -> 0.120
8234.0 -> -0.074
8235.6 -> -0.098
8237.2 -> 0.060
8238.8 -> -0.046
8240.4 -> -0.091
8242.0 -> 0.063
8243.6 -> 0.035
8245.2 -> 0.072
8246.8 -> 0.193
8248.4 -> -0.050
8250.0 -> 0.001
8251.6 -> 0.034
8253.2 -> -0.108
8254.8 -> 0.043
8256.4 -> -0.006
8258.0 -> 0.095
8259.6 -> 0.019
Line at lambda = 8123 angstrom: H-gamma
